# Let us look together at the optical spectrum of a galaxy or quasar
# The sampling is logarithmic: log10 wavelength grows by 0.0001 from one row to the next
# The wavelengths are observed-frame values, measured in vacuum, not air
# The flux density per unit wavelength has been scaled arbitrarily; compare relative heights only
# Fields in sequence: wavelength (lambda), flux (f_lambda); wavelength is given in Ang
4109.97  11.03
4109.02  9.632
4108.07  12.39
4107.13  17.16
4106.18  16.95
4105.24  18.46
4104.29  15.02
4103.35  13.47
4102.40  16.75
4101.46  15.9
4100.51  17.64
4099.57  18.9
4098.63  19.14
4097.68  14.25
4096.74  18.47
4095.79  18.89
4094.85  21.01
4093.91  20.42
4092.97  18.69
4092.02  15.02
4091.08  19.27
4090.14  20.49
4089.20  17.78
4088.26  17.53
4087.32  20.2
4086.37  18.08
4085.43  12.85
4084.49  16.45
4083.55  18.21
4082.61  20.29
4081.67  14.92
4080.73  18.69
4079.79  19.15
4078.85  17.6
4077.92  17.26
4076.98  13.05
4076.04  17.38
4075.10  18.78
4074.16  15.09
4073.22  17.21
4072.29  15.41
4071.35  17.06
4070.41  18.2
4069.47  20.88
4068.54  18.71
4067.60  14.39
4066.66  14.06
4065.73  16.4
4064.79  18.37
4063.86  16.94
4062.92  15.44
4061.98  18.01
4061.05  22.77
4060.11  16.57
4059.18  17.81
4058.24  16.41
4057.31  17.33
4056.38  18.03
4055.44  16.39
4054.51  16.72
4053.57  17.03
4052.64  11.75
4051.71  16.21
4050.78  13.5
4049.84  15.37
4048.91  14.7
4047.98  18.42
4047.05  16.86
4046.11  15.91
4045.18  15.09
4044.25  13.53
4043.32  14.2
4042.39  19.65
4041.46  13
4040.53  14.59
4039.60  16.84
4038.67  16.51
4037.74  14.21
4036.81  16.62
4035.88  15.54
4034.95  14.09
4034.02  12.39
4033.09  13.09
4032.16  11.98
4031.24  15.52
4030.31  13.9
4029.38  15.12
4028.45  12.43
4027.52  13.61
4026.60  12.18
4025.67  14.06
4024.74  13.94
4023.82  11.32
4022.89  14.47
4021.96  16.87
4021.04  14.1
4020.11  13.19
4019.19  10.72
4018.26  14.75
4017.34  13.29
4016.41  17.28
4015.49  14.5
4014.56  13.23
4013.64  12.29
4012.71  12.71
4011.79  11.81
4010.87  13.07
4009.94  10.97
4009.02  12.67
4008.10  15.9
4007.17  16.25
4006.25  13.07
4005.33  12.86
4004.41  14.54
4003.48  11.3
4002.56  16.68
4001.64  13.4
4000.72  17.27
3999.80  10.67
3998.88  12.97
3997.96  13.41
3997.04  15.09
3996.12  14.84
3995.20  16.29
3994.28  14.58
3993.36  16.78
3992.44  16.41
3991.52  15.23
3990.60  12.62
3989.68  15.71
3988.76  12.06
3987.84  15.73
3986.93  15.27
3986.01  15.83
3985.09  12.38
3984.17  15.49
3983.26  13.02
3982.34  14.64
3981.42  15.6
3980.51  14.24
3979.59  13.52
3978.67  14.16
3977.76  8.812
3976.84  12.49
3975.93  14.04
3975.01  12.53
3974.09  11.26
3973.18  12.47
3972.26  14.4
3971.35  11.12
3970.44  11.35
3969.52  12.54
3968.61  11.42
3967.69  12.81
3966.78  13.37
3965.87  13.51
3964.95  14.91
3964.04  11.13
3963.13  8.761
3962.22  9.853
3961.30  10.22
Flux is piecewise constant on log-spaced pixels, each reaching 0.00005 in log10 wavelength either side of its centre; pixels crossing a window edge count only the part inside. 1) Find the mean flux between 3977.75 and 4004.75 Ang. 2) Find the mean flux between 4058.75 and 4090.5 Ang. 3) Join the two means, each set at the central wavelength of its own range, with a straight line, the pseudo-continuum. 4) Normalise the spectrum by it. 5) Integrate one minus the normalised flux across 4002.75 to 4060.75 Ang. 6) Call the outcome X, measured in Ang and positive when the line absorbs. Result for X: 4.7 Ang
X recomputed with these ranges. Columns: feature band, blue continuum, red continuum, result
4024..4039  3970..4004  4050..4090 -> 1.5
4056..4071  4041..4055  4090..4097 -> -0.8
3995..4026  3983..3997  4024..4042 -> 1.6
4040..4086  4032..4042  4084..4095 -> -0.9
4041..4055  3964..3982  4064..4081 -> 0.5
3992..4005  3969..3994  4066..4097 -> -0.2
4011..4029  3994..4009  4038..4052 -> 1.6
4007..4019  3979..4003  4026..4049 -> 0.9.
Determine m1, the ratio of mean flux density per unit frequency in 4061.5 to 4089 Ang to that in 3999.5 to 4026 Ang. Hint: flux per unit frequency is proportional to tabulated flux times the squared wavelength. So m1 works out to 1.3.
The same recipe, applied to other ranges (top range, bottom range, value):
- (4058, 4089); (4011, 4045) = 1.25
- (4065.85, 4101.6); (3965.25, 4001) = 1.34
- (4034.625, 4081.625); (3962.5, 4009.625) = 1.25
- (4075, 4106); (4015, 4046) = 1.26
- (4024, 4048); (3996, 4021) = 1.09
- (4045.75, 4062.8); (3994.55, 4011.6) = 1.22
